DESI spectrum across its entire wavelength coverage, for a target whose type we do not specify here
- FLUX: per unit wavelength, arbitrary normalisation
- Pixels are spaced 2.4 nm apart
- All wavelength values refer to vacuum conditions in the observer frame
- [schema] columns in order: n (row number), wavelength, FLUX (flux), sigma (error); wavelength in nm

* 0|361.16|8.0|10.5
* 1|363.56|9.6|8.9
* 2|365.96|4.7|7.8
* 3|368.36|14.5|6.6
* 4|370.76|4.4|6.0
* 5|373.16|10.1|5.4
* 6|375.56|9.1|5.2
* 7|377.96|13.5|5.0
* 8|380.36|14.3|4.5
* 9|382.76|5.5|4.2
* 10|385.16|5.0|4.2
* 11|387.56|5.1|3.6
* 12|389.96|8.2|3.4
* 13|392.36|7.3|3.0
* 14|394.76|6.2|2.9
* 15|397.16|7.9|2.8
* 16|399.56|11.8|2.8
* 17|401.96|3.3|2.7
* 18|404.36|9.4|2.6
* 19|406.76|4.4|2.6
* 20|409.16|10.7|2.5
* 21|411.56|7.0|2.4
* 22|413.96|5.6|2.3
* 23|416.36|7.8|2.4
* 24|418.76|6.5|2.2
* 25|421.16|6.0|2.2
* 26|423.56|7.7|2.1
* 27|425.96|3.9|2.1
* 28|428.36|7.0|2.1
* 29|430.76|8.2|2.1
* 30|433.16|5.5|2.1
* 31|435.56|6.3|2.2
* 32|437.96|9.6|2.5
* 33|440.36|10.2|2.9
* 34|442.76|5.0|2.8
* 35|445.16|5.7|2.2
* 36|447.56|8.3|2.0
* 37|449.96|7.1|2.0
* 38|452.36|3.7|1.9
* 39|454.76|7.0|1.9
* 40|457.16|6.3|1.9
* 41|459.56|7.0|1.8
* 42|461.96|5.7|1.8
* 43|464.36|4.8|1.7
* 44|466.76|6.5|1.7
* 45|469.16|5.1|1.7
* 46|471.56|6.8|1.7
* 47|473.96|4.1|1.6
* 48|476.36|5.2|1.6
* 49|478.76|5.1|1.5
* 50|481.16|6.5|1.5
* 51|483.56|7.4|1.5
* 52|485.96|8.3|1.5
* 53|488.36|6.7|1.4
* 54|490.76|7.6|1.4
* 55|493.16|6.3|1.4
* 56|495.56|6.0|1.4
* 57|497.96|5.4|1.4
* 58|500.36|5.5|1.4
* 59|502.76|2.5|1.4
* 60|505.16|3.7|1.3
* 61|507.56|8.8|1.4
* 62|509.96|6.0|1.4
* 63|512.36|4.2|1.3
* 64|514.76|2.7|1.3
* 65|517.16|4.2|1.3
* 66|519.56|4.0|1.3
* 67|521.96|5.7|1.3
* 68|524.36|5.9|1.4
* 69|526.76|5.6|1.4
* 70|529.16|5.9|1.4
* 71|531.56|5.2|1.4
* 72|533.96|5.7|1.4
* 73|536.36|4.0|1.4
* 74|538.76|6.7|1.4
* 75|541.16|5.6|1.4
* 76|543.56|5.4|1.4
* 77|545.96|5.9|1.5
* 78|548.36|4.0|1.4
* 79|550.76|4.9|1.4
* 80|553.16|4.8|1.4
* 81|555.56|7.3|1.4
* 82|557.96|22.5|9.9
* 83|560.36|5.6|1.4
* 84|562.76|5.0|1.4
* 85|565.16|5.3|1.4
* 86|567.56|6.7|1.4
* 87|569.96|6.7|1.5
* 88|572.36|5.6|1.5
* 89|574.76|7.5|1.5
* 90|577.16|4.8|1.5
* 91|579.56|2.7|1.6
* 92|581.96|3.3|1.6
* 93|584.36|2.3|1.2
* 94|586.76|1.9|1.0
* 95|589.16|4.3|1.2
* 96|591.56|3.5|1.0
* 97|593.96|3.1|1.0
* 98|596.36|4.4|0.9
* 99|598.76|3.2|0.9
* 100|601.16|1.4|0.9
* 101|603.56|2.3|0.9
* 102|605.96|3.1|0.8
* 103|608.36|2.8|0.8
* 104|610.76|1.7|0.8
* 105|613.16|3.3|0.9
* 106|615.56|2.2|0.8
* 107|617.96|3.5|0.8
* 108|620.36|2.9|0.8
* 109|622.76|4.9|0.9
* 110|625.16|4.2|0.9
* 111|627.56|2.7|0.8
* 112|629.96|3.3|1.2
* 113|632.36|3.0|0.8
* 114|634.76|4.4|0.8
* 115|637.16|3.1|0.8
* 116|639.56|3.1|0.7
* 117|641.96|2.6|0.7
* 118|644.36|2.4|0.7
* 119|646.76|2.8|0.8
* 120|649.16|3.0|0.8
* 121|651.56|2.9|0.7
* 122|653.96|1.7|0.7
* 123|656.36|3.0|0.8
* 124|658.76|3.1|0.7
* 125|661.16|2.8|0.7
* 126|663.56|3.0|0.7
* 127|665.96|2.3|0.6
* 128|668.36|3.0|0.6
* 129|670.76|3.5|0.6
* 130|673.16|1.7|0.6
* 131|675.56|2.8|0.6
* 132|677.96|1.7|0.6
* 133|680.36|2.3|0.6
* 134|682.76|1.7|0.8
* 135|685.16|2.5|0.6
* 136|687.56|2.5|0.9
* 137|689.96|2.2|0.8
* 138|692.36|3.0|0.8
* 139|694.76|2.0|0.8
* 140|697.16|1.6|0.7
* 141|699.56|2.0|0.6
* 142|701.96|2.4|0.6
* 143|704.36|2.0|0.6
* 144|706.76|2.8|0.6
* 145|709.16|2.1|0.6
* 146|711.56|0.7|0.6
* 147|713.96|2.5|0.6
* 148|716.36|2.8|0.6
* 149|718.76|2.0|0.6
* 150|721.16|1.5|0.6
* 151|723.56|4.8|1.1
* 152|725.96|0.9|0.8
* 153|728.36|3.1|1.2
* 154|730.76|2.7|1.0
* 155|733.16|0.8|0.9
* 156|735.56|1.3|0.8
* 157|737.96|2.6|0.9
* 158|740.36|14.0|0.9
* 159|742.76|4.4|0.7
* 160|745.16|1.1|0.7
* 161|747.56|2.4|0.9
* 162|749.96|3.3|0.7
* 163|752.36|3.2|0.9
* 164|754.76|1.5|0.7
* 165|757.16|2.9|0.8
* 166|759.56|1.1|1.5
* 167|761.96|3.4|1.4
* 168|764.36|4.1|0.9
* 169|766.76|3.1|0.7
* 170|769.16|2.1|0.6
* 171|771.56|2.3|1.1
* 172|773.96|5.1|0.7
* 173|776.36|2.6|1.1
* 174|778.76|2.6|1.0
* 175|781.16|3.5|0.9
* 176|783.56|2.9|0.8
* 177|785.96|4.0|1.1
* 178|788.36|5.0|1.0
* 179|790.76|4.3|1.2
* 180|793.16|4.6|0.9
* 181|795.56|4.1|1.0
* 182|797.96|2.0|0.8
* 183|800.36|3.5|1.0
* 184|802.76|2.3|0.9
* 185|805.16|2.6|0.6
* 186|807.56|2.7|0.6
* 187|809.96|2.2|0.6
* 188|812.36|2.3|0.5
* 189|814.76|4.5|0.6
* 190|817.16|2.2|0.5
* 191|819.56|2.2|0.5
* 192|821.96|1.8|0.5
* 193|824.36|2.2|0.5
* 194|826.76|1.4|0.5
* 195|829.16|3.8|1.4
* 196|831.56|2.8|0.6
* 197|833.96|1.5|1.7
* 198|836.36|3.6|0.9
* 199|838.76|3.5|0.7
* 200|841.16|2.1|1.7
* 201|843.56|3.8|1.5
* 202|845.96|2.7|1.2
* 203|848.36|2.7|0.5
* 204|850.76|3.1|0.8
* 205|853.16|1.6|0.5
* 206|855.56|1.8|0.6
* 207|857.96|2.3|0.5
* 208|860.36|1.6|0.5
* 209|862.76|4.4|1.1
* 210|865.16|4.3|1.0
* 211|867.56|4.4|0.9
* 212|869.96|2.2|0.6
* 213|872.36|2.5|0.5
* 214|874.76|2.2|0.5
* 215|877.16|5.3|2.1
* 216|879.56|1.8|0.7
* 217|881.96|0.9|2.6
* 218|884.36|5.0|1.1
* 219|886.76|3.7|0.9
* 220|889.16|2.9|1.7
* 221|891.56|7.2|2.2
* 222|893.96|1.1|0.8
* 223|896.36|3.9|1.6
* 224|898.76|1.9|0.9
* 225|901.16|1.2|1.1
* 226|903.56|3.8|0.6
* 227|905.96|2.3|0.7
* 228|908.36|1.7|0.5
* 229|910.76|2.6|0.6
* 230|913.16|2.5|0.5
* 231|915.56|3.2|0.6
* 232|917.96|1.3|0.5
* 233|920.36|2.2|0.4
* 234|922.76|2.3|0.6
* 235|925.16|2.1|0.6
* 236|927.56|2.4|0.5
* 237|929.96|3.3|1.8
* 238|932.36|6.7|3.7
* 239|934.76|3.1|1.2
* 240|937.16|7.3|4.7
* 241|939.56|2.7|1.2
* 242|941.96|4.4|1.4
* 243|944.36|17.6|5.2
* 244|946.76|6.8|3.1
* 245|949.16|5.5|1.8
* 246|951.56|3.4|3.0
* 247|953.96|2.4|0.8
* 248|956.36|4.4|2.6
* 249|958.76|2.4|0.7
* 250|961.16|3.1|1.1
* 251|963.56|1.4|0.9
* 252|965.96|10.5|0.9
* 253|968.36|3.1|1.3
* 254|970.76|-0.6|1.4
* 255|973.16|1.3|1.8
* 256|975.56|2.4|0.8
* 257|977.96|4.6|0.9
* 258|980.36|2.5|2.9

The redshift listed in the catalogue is 0.988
